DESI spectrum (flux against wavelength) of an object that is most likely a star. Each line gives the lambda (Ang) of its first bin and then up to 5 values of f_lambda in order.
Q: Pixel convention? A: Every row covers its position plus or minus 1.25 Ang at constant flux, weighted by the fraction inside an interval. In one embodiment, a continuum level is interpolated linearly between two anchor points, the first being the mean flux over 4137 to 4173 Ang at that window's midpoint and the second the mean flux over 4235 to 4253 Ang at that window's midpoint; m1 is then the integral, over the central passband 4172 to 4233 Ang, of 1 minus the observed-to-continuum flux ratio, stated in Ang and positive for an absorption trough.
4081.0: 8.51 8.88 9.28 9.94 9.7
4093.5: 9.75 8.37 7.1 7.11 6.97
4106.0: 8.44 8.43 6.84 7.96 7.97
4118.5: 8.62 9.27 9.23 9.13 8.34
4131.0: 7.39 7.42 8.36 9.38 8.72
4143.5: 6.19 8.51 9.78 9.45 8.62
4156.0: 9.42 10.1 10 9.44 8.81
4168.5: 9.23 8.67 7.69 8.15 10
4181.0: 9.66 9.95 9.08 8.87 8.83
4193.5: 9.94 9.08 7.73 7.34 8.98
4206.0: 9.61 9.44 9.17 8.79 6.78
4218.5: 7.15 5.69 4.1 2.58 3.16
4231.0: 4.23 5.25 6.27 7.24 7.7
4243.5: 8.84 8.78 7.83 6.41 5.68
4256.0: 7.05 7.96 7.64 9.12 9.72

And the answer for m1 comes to 3.9 Ang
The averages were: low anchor 8.99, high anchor 7.52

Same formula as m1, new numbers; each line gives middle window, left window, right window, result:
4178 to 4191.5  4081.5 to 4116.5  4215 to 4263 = -4.3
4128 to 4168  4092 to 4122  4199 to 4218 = -2.5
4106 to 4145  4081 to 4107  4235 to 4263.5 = 0.5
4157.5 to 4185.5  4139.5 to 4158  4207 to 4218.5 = -2.0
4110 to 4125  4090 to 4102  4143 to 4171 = 0.5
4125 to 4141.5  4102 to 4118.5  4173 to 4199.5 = -0.3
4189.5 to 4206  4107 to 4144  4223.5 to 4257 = -4.3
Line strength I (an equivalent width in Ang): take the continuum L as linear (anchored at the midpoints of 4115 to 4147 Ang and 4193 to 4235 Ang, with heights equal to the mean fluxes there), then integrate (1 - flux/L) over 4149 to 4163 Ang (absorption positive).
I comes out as -2.8 Ang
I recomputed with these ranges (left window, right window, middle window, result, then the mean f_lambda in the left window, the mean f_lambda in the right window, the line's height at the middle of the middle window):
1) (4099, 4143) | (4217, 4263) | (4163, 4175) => -2.1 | 8.16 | 6.36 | 7.43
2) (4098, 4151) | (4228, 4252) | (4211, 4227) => 1.9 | 8.2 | 6.68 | 6.96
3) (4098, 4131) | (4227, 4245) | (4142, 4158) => -2.6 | 8.1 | 6.09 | 7.51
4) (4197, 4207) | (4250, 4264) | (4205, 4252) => 6.4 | 8.4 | 7.23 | 7.84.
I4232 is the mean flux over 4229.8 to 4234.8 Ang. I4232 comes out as 4.76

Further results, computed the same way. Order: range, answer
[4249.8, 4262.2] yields 6.95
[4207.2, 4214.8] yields 9.12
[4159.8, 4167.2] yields 9.42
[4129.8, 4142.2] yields 8.26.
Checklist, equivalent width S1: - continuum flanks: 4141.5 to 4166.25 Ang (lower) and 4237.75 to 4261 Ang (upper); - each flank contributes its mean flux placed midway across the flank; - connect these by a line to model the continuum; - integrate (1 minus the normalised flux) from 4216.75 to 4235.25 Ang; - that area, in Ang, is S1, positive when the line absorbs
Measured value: 7.49 Ang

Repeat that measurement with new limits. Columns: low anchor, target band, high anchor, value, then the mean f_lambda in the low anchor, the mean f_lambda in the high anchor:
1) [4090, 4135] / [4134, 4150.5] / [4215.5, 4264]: -1.5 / 8.22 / 6.43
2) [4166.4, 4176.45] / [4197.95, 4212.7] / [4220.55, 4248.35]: -3.5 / 8.49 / 5.89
